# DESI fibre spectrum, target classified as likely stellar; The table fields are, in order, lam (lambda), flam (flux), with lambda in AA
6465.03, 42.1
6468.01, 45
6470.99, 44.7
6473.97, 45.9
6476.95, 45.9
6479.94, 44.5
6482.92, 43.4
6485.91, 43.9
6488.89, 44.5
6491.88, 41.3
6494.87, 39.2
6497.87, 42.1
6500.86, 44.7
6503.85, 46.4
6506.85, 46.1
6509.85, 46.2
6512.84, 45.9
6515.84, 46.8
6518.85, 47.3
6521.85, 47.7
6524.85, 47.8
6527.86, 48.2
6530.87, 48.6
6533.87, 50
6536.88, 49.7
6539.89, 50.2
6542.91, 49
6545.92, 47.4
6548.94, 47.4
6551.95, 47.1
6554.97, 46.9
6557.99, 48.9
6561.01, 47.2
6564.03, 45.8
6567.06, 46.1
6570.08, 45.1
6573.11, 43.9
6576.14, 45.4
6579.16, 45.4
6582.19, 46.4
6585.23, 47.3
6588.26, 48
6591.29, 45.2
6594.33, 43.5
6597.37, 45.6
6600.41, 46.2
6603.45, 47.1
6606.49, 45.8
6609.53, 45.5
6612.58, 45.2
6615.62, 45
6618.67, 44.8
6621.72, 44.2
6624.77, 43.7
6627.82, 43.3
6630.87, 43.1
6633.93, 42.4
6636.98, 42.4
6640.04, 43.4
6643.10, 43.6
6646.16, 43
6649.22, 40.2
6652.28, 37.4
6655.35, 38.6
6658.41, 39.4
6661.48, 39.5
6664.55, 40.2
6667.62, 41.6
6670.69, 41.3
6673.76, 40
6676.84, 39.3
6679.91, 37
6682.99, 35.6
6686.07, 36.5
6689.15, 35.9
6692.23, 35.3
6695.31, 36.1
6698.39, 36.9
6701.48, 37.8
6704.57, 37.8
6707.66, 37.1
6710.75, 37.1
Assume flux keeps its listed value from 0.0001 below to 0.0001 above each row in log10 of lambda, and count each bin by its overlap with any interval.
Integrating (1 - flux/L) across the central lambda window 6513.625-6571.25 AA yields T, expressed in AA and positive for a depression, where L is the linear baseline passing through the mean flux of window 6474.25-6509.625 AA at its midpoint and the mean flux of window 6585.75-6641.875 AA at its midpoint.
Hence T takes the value -4.5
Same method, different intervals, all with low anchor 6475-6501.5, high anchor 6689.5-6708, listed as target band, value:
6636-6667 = -2.1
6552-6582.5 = -4.0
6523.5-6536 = -2.0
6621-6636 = -1.7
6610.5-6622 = -1.6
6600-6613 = -2.1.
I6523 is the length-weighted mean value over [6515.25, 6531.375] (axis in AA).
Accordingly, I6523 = 47.7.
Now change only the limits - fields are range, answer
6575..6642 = 44.9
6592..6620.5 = 45.4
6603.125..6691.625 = 41.4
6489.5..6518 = 44.4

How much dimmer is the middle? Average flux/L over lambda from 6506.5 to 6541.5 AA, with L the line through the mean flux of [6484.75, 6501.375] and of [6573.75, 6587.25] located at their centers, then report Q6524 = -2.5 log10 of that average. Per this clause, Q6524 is -0.10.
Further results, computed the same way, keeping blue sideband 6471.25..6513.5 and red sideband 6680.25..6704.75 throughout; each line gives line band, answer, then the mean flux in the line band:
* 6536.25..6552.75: -0.15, 48.5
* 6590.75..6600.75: -0.12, 45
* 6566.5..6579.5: -0.10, 45.1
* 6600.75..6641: -0.13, 44.4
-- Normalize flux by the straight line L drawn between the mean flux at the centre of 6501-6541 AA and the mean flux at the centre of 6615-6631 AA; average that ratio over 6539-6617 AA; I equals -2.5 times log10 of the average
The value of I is -0.018 mag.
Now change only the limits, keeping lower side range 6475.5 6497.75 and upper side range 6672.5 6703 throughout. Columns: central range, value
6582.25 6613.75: -0.16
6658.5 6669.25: -0.07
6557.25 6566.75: -0.15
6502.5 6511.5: -0.09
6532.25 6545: -0.19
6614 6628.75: -0.14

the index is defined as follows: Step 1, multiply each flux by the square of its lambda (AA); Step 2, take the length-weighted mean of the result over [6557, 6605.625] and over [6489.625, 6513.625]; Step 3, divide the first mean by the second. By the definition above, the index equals 1.07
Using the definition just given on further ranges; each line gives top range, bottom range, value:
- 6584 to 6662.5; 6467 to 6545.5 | 0.98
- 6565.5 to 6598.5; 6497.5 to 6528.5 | 1.00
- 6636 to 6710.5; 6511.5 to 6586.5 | 0.86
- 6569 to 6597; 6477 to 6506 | 1.08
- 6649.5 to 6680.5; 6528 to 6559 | 0.85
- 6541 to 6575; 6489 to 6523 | 1.06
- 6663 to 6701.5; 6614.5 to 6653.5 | 0.90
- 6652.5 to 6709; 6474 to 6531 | 0.89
